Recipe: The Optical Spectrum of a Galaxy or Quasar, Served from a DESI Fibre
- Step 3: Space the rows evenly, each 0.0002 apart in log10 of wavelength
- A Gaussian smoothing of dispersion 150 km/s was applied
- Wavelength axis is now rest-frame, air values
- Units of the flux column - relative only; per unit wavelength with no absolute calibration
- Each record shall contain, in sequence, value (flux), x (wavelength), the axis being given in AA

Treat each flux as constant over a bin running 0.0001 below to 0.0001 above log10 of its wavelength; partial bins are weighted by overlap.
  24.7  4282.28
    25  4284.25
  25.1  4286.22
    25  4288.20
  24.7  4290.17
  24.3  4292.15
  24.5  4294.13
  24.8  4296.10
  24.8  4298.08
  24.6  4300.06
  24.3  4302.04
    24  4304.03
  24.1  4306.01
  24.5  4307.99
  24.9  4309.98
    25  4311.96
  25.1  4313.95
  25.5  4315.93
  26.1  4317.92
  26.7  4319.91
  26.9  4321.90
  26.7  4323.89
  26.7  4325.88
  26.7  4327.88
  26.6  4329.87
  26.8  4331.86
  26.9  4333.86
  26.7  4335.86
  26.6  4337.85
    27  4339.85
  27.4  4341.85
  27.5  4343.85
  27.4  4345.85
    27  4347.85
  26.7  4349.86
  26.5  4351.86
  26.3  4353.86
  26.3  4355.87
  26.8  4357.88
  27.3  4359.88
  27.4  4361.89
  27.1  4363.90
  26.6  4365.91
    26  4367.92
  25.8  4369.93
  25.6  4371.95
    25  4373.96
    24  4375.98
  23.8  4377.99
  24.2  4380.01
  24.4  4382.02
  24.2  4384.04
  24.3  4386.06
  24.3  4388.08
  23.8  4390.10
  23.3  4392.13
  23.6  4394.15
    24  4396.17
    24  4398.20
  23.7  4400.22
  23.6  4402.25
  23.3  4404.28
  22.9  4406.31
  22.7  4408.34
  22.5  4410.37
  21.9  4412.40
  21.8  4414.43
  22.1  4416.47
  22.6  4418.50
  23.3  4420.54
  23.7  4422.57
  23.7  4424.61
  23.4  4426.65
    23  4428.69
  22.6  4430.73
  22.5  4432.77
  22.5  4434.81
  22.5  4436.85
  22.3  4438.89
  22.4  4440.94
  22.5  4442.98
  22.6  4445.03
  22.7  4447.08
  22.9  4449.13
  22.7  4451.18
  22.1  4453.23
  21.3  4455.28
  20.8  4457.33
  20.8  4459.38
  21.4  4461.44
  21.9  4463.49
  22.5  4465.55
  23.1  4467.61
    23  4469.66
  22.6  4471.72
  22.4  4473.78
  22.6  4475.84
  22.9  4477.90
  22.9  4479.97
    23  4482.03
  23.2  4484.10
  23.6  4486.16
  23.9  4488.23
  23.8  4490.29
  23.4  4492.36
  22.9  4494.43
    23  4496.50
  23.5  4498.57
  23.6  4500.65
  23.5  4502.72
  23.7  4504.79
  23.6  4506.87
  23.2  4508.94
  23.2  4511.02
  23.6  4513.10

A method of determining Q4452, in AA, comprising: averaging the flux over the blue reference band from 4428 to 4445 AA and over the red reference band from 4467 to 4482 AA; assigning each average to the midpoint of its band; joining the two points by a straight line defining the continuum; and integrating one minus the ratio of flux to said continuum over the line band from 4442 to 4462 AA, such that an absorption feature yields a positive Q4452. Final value 0.6 AA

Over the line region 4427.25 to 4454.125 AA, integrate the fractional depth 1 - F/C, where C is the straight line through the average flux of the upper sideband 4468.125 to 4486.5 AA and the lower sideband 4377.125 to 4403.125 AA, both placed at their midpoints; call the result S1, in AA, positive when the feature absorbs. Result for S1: 0.9 AA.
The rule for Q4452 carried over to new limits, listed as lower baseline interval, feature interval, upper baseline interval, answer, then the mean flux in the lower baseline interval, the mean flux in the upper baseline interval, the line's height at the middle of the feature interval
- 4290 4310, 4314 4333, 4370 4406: -1.63 AA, 24.5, 24.1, 24.4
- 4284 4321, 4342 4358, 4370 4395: -1.51 AA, 24.9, 24.3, 24.5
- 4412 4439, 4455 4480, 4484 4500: 1.09 AA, 22.7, 23.4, 23.2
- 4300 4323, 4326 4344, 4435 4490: -1.54 AA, 25.2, 22.5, 24.8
